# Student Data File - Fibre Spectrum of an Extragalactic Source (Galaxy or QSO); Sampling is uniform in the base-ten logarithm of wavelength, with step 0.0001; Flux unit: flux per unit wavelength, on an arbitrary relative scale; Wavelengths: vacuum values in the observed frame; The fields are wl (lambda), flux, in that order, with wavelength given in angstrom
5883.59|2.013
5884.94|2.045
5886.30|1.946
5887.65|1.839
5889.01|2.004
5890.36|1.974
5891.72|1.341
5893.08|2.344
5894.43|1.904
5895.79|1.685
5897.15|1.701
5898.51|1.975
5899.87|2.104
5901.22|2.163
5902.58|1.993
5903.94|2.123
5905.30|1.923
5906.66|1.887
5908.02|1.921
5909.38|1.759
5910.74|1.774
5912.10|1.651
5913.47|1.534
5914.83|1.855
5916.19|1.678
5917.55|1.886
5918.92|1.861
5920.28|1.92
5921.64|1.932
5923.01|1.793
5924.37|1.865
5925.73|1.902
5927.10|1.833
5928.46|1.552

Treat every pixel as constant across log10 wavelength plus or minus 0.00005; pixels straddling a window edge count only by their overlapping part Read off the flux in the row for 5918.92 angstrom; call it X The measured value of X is 1.861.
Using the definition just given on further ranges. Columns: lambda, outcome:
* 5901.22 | 2.163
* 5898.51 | 1.975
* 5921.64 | 1.932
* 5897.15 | 1.701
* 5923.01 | 1.793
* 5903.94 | 2.123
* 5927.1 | 1.833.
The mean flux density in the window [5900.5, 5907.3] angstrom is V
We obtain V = 2.02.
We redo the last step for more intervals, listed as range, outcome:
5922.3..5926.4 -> 1.85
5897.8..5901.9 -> 2.08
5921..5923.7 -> 1.86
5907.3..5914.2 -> 1.73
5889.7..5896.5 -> 1.85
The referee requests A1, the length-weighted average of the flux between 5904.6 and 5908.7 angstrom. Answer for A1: 1.91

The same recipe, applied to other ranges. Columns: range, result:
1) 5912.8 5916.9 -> 1.69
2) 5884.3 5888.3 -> 1.94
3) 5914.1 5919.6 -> 1.82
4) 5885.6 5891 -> 1.94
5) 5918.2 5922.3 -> 1.9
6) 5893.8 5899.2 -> 1.81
